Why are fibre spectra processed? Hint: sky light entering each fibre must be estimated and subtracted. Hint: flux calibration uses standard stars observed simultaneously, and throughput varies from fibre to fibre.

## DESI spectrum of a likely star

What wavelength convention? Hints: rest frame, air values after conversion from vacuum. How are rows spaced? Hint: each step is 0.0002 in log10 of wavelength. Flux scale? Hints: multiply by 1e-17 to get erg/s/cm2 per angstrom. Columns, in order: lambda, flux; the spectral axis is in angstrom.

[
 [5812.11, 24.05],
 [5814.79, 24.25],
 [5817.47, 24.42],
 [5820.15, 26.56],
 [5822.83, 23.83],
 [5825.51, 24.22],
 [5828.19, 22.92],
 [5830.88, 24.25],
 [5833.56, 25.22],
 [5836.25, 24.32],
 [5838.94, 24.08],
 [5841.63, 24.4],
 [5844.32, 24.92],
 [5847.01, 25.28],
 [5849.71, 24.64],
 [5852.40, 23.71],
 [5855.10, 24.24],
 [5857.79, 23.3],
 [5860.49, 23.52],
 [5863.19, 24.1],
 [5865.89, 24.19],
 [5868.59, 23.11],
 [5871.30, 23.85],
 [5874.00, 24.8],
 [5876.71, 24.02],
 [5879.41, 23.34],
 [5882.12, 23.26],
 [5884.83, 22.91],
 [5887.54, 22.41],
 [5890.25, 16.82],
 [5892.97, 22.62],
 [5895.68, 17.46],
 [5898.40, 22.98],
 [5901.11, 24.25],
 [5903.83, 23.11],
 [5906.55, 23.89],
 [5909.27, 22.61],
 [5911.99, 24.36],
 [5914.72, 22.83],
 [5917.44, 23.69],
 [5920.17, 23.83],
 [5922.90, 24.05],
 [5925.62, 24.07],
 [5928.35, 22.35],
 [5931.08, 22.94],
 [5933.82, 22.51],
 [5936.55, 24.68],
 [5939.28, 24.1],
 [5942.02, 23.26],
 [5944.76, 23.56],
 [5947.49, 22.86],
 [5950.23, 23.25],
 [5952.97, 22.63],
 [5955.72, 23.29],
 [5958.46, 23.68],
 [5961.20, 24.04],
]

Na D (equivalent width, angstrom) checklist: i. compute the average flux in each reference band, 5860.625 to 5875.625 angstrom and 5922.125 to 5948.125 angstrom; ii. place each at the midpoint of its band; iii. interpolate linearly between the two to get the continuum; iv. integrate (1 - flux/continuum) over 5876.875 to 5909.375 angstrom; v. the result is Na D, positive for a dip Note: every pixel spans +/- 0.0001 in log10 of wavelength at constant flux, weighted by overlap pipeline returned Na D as 2.2 angstrom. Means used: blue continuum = 24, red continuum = 23.4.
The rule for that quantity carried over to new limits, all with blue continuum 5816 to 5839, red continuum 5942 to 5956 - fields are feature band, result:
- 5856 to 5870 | 0.2 angstrom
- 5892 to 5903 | 0.8 angstrom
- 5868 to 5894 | 1.3 angstrom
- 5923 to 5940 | -0.1 angstrom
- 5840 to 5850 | -0.2 angstrom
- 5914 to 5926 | -0.1 angstrom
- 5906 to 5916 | 0.1 angstrom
